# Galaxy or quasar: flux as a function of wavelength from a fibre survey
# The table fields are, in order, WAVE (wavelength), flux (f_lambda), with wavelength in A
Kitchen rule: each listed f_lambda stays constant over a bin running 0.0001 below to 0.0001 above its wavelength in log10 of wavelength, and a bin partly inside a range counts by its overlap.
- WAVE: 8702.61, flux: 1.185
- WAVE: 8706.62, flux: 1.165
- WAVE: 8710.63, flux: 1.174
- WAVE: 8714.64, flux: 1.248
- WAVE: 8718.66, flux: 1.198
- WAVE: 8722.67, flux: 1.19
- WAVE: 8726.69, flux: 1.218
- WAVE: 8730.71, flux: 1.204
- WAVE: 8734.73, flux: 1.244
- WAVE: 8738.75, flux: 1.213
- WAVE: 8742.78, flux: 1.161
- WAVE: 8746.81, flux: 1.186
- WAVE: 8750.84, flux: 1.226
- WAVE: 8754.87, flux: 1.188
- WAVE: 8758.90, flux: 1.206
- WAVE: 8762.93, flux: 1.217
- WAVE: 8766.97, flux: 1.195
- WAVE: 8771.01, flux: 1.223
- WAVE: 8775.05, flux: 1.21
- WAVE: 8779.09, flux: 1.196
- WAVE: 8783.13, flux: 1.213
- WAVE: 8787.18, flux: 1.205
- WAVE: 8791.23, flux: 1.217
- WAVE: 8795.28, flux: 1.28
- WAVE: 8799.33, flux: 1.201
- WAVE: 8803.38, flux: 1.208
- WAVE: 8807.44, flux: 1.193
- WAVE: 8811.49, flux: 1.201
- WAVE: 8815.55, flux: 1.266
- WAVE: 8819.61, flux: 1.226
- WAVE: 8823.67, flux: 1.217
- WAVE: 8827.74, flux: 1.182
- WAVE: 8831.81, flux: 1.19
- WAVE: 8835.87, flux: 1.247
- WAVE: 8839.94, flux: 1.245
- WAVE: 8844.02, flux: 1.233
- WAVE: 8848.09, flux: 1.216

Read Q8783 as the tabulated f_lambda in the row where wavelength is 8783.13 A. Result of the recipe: 1.213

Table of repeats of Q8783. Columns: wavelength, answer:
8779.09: 1.196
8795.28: 1.28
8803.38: 1.208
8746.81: 1.186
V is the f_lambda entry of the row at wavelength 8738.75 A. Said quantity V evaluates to 1.213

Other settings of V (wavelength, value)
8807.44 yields 1.193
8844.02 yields 1.233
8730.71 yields 1.204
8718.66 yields 1.198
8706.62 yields 1.165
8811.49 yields 1.201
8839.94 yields 1.245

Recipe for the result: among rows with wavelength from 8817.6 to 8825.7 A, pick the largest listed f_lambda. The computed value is 1.226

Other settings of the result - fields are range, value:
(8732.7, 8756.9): 1.244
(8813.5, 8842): 1.266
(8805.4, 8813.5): 1.201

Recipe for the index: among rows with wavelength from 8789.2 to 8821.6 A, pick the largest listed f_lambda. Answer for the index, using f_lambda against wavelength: 1.28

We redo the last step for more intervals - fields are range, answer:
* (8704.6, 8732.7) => 1.248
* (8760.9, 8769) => 1.217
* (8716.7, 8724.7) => 1.198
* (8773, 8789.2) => 1.213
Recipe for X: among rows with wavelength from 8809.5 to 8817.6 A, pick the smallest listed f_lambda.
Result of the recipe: 1.201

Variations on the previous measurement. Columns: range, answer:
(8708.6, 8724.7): 1.174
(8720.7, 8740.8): 1.19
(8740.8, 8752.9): 1.161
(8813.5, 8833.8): 1.182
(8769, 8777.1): 1.21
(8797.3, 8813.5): 1.193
